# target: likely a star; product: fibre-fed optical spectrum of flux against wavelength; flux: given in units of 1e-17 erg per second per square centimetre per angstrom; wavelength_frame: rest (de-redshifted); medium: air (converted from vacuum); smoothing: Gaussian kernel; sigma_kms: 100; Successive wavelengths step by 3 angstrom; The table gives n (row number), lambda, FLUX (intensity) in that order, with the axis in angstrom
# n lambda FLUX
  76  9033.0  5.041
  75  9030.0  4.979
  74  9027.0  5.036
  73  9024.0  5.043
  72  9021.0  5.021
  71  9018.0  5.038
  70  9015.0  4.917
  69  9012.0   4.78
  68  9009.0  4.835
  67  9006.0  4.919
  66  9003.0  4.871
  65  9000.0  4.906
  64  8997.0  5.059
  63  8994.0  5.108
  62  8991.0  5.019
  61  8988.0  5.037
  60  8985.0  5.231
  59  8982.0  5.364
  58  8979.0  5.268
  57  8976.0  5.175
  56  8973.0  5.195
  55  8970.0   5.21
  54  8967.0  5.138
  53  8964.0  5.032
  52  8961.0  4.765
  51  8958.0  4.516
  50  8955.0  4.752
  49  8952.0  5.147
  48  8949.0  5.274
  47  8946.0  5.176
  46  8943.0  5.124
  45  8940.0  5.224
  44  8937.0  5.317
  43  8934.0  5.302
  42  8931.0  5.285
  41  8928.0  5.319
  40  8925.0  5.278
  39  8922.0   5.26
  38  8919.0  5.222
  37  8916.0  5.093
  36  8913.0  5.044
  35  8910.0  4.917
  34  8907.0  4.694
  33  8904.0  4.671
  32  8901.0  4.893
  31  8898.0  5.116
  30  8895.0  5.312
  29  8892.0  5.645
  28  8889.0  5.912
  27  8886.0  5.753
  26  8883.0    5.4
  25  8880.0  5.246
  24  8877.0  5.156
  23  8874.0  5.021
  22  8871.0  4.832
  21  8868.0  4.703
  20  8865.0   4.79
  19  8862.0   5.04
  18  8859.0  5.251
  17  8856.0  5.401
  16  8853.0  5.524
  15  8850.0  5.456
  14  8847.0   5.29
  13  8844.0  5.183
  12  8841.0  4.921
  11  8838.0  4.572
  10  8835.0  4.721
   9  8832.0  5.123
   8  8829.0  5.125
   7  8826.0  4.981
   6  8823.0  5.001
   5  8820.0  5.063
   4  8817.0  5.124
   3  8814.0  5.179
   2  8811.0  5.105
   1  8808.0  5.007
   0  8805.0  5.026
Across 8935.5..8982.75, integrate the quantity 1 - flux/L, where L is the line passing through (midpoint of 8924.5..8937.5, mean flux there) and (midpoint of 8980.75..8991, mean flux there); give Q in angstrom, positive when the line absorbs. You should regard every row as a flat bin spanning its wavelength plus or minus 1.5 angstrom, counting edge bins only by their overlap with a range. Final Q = 1.24 angstrom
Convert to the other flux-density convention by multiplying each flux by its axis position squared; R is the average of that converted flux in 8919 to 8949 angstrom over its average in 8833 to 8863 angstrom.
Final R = 1.04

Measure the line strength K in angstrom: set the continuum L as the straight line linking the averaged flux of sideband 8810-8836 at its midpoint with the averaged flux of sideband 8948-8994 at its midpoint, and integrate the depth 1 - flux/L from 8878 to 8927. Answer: -1.5 angstrom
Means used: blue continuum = 5.05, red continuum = 5.07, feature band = 5.22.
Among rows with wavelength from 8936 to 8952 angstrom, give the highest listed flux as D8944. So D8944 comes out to 5.317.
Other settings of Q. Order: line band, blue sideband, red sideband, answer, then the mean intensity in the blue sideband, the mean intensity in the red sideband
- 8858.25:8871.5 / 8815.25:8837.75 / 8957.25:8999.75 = 0.3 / 5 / 5.08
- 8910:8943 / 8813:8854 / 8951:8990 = -0.9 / 5.08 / 5.06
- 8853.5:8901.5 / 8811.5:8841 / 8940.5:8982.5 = -2.0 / 4.99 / 5.08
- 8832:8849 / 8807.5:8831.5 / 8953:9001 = 0.4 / 5.08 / 5.05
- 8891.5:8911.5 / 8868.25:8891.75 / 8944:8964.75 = 0.8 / 5.31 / 4.95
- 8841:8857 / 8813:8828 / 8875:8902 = -0.4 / 5.07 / 5.38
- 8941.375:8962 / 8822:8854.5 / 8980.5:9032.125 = 0.3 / 5.08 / 5.01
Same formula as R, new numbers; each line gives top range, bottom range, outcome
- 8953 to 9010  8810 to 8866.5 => 1.02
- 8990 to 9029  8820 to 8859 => 1.01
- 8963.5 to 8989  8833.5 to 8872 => 1.06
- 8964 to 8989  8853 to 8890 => 1.02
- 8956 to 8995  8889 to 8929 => 1.00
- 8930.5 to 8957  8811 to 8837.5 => 1.05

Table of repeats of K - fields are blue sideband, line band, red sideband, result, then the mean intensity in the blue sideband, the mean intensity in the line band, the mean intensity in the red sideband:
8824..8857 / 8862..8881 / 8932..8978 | 0.6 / 5.11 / 4.96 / 5.09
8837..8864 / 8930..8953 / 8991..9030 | -0.8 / 5.19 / 5.23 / 4.96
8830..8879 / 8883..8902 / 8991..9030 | -1.5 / 5.06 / 5.45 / 4.96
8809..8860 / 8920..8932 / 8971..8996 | -0.3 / 5.12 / 5.28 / 5.17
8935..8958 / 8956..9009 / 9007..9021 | -0.4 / 5.11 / 5.04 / 4.91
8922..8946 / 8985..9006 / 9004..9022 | -0.1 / 5.26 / 5.01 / 4.91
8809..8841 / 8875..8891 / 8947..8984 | -1.4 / 5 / 5.48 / 5.07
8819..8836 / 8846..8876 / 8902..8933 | -0.6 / 5.01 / 5.13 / 5.08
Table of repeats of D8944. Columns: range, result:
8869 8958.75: 5.912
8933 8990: 5.364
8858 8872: 5.251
